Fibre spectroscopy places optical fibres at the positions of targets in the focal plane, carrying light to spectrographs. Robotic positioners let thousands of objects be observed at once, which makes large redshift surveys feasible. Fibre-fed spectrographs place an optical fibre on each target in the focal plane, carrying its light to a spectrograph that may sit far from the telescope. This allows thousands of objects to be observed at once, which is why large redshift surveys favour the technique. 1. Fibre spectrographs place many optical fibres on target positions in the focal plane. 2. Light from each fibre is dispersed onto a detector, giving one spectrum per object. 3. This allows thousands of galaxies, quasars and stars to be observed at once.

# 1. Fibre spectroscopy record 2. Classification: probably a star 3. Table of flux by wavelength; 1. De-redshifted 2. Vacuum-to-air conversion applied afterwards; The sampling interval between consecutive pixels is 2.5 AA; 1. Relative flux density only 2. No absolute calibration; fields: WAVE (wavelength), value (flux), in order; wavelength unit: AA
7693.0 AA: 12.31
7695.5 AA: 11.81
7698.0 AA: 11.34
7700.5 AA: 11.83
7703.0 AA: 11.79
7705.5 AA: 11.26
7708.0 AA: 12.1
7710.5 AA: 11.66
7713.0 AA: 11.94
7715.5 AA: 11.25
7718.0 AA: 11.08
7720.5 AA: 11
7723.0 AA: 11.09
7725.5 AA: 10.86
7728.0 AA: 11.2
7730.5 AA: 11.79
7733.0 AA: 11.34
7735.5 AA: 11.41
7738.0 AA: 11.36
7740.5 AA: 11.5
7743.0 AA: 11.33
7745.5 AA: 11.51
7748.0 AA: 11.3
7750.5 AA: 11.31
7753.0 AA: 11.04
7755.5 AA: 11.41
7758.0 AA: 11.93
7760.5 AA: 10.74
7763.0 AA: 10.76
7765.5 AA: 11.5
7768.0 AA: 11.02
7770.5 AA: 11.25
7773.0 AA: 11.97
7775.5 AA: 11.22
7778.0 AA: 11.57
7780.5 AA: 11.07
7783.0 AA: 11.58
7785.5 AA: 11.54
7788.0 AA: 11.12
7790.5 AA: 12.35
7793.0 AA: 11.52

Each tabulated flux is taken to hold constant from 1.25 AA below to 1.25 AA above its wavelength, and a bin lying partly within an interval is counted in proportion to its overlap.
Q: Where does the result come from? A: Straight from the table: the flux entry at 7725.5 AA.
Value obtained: 10.86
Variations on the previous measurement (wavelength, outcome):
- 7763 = 10.76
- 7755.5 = 11.41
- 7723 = 11.09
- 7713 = 11.94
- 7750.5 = 11.31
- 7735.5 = 11.41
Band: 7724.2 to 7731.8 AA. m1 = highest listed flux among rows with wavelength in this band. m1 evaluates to 11.79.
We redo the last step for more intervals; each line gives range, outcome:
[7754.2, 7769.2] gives 11.93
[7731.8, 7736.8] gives 11.41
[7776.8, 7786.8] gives 11.58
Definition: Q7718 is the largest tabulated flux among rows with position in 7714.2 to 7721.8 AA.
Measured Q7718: 11.25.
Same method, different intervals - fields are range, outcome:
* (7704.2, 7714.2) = 12.1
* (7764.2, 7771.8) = 11.5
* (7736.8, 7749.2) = 11.51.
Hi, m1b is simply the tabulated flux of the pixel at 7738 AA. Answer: 11.36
